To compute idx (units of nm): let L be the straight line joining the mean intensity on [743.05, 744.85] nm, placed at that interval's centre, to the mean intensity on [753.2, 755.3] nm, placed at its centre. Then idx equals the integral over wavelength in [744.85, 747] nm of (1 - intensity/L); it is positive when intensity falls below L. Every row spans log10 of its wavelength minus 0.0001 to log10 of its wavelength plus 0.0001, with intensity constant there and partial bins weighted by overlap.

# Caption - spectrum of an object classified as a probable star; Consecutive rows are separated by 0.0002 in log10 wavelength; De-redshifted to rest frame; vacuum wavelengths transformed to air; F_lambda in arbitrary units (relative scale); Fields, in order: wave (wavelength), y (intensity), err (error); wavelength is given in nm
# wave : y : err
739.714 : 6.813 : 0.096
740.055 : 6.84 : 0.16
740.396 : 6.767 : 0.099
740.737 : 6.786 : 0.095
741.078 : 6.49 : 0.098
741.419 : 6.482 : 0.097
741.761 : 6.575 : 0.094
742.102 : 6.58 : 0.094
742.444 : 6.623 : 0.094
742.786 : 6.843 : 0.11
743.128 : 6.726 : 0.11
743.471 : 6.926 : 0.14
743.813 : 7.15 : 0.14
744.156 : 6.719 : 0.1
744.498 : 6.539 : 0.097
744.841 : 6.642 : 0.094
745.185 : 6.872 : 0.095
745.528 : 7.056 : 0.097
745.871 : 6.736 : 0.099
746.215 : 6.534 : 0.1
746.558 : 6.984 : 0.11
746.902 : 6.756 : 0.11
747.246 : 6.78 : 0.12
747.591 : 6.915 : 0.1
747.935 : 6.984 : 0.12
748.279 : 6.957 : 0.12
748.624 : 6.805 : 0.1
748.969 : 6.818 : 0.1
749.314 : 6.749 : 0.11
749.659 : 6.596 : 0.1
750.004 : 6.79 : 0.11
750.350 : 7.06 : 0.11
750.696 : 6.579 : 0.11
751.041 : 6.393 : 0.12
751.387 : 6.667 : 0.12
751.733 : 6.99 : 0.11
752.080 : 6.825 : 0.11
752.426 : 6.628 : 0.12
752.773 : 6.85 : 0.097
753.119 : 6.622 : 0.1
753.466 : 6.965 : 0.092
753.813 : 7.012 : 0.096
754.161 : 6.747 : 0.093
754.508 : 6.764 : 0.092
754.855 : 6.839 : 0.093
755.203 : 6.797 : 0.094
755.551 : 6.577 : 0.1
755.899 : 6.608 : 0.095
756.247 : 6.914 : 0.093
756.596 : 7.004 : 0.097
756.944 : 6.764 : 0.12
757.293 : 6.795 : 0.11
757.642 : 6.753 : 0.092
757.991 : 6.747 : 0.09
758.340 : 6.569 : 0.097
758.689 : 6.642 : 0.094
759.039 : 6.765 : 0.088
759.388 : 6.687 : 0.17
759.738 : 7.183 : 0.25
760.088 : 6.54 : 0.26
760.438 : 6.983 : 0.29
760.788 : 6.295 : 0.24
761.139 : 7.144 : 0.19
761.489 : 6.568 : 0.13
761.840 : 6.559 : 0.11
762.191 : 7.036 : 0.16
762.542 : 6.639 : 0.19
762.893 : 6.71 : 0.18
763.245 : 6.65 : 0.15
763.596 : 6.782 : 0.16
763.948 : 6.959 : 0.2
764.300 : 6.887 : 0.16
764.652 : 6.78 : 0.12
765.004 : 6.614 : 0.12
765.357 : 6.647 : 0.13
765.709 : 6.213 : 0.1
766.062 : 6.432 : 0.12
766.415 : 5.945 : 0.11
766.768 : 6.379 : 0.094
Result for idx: 0.00 nm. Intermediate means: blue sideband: 6.8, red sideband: 6.85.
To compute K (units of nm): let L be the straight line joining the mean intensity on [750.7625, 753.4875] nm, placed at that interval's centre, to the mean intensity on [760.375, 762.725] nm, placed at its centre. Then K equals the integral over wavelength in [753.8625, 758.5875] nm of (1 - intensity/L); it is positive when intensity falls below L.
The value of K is -0.02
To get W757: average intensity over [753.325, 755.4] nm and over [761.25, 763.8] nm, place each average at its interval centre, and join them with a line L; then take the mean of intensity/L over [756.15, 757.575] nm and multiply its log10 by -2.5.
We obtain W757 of -0.01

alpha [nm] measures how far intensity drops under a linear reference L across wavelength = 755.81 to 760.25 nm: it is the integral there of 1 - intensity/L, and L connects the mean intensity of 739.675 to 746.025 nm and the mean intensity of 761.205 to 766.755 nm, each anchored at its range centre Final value -0.07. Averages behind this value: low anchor 6.74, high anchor 6.63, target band 6.77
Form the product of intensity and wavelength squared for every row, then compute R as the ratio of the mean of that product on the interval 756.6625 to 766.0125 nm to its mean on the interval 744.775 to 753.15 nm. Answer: 1.02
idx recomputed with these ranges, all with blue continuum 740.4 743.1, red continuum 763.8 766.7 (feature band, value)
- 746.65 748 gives -0.05 nm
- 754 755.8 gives -0.04 nm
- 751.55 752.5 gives -0.03 nm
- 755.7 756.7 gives -0.04 nm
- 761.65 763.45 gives -0.04 nm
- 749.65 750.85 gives -0.03 nm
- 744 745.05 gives 0.00 nm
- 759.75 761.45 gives -0.05 nm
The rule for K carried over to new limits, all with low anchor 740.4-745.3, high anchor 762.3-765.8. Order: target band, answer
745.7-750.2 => -0.062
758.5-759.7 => -0.008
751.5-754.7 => -0.053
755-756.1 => 0.006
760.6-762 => 0.013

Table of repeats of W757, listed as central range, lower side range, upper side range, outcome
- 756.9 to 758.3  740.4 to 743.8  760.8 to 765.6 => -0.002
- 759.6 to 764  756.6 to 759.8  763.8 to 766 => -0.008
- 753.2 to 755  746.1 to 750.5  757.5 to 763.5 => -0.011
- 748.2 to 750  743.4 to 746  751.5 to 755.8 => 0.006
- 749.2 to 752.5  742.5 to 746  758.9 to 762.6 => 0.011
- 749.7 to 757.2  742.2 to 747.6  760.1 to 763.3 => -0.003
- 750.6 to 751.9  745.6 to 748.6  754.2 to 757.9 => 0.024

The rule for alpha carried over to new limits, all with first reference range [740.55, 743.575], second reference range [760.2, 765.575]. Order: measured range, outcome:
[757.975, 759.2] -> 0.01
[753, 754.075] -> -0.03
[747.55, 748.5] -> -0.04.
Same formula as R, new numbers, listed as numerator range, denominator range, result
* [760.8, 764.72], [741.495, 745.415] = 1.06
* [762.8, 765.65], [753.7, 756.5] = 1.02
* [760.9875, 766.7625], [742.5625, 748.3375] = 1.02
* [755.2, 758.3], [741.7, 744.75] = 1.04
